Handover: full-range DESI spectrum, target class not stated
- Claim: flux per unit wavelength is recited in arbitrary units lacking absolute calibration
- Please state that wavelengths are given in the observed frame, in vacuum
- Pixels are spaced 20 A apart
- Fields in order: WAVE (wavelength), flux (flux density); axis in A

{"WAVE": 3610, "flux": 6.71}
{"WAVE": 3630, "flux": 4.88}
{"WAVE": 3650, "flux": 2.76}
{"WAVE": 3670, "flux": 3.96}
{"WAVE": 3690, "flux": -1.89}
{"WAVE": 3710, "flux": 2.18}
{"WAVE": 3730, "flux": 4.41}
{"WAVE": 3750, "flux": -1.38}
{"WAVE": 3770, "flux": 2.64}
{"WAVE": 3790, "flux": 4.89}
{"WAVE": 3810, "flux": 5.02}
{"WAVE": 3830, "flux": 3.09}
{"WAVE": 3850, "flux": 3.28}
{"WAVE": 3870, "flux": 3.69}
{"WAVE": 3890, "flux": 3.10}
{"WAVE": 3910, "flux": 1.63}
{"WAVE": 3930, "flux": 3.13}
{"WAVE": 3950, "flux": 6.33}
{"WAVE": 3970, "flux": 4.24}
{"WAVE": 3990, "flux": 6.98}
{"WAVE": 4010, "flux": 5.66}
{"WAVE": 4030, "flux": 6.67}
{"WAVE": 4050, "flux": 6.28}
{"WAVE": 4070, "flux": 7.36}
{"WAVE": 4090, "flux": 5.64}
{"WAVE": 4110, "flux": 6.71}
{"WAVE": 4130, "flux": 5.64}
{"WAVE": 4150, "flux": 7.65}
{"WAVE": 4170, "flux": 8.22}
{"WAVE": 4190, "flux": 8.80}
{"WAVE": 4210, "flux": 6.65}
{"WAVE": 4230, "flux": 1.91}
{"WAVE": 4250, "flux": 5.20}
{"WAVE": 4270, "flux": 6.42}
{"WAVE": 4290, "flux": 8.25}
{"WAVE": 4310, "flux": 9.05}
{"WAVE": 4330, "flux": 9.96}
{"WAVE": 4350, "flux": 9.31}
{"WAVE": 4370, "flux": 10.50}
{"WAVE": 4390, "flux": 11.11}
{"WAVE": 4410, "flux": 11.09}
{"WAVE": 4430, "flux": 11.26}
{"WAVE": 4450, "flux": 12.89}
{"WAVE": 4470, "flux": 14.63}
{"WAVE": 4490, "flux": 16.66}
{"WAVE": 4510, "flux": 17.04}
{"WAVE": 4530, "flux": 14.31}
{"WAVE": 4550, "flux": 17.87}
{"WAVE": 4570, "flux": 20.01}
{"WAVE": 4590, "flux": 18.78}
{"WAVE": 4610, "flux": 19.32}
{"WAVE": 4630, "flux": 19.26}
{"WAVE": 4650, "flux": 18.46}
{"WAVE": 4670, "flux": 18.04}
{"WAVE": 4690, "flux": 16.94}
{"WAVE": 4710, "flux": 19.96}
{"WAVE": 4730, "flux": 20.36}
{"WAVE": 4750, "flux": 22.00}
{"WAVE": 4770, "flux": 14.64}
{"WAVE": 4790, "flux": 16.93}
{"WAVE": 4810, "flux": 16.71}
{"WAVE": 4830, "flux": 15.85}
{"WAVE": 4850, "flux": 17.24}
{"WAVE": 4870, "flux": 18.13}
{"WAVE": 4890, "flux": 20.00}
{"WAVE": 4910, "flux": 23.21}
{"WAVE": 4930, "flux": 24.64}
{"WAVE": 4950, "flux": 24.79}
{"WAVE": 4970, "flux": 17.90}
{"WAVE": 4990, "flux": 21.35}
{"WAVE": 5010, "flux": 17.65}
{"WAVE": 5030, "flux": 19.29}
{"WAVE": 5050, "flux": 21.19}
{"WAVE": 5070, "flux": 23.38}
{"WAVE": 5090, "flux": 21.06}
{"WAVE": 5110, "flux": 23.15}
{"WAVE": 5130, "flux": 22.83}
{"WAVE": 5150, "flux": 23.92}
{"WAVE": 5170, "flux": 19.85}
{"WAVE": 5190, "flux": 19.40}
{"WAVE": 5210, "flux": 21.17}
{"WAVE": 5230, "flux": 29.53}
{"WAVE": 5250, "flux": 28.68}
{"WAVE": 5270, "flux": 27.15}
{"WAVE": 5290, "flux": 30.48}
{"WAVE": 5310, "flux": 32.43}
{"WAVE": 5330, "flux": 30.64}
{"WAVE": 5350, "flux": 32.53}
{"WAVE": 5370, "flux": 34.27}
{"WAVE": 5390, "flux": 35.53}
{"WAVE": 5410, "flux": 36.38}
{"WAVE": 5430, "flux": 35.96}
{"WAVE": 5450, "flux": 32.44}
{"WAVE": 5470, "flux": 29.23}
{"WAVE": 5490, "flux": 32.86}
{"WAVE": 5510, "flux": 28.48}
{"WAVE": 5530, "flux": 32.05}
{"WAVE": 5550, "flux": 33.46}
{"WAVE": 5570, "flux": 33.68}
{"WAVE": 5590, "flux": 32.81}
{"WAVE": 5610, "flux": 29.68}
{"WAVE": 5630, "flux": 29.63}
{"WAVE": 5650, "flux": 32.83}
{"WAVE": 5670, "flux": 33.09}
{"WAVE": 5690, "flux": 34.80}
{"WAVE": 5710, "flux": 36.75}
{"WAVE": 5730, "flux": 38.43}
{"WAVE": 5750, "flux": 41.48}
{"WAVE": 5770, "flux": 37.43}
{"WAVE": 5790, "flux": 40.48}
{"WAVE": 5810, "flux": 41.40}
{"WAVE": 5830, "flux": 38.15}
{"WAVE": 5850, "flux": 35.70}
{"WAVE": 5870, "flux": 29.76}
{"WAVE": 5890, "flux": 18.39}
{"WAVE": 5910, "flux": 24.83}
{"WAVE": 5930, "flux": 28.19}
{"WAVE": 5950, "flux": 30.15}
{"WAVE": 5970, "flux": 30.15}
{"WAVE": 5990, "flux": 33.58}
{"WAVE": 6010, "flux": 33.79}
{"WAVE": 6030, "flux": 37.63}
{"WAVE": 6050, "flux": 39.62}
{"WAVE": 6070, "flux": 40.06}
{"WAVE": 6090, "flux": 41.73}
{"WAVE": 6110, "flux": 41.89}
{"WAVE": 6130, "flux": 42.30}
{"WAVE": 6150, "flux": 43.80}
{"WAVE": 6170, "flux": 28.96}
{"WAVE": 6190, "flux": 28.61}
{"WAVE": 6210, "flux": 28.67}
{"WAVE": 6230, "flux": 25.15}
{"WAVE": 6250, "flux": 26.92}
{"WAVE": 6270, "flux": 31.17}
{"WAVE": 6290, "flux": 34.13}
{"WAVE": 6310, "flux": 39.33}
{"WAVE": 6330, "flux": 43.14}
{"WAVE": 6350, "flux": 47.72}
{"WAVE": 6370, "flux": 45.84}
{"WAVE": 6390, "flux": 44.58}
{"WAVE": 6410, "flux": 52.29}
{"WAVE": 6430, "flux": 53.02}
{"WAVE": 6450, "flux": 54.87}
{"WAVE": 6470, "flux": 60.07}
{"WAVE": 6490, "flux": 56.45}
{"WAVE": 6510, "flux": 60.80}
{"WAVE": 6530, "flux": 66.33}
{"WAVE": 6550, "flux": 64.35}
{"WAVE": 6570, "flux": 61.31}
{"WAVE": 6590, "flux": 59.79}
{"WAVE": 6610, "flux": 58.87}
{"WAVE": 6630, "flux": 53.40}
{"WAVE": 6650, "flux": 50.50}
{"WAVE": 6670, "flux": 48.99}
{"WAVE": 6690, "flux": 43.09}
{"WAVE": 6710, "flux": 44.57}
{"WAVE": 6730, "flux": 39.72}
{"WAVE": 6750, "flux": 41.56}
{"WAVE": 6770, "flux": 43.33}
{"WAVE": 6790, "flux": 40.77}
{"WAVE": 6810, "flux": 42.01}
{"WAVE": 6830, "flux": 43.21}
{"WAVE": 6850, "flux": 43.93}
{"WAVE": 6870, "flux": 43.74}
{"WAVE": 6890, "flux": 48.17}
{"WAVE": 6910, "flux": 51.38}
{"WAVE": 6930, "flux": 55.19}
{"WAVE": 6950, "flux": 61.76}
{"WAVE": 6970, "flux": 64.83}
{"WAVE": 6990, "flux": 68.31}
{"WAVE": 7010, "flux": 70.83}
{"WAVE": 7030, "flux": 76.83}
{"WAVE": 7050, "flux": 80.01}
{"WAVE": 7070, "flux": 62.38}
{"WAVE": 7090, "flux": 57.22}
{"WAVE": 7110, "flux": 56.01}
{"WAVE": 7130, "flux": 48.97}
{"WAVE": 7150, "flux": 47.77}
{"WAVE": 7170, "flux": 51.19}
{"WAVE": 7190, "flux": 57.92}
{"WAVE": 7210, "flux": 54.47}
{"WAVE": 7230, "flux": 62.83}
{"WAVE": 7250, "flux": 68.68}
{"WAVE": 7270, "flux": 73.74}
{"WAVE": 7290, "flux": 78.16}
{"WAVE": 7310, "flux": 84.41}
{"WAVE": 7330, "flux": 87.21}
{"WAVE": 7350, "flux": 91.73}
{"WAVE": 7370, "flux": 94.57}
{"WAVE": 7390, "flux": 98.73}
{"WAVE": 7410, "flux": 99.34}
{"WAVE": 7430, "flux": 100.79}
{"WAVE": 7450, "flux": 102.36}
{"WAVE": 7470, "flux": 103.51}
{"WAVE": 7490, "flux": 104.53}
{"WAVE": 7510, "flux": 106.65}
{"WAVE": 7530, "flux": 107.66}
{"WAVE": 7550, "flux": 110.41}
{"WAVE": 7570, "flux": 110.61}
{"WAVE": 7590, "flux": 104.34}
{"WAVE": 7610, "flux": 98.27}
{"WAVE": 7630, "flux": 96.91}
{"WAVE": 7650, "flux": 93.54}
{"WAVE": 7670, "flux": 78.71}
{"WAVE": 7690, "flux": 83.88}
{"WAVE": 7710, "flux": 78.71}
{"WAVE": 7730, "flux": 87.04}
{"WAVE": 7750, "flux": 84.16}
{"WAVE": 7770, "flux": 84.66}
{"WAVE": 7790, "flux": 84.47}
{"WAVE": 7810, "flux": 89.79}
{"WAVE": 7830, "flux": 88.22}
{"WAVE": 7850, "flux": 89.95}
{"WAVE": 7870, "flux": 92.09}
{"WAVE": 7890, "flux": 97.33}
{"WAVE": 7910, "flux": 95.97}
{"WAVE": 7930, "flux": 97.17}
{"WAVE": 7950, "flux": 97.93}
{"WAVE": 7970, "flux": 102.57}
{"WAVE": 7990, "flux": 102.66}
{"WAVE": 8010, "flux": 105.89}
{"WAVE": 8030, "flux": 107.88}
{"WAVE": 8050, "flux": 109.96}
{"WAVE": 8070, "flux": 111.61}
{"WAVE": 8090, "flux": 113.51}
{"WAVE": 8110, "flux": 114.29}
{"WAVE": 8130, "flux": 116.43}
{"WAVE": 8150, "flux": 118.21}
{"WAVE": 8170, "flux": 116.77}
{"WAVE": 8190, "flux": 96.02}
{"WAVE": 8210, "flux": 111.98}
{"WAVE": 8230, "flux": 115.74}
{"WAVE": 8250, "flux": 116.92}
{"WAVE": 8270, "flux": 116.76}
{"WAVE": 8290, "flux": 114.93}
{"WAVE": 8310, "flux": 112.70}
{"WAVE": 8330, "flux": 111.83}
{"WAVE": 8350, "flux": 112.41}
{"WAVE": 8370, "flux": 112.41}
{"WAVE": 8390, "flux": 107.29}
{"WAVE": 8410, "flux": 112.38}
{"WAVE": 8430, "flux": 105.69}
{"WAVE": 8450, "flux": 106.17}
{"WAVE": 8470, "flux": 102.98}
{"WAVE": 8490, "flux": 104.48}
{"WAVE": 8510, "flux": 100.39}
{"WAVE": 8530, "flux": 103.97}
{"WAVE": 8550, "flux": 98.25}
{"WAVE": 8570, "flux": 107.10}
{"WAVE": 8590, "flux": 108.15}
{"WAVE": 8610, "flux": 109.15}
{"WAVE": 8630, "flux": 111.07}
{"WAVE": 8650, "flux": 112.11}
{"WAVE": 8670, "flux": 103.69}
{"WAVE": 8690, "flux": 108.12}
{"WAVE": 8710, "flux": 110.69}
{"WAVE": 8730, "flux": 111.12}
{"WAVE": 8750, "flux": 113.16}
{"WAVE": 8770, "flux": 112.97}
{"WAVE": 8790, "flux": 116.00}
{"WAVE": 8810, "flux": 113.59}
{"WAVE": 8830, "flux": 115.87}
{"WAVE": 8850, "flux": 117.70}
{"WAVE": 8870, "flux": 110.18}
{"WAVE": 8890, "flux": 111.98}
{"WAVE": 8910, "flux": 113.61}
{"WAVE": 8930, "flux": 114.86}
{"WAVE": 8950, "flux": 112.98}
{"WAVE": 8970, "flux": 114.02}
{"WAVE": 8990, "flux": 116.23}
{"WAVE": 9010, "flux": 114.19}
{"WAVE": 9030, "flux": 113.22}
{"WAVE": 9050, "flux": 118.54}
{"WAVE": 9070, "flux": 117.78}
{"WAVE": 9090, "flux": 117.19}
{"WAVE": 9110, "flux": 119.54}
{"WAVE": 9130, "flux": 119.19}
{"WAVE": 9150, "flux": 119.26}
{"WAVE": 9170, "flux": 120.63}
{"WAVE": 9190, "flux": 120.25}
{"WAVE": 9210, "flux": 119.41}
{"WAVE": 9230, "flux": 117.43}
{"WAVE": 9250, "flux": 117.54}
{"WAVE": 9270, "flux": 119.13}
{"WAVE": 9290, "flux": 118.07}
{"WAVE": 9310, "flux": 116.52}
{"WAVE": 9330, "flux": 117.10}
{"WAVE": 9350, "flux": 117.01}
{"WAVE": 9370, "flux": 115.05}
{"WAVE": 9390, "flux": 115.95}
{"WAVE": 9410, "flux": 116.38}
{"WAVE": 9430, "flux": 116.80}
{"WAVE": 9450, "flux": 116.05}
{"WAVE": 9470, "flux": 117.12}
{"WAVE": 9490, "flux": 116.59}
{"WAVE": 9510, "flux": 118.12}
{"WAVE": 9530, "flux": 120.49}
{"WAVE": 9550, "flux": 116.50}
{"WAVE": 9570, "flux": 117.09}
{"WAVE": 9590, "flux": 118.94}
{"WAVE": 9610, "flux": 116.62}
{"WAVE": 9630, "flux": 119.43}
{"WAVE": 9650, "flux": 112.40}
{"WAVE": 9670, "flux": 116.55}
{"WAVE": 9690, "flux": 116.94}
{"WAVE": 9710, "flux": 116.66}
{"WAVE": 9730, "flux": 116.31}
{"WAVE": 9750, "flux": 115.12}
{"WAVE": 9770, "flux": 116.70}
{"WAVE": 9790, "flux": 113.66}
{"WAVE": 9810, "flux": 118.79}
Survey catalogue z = 0.00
